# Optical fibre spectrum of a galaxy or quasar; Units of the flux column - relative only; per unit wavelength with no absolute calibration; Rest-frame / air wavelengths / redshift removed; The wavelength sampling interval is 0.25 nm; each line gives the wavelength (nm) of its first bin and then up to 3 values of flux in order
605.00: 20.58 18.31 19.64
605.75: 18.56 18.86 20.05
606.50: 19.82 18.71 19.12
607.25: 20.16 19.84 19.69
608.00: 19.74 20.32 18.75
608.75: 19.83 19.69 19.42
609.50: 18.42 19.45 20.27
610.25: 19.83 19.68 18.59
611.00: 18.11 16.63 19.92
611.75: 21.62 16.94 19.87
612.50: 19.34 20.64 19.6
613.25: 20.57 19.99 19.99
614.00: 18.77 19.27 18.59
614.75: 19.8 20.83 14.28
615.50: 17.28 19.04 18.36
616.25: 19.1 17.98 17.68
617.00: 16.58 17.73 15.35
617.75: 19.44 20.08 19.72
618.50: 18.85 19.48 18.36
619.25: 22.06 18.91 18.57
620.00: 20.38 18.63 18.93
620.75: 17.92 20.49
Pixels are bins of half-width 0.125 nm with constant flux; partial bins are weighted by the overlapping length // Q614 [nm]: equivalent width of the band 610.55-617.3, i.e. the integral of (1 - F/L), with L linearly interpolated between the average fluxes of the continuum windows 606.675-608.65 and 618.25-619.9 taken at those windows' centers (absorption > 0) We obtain 0.24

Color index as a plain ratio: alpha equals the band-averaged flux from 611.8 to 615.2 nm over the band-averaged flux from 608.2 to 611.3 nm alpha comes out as 1.0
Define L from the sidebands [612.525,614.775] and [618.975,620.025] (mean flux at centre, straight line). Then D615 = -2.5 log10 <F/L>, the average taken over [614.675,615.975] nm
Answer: 0.09 mag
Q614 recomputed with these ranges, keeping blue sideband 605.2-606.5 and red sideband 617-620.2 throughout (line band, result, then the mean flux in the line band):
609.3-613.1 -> -0.03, 19.3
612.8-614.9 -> -0.06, 19.6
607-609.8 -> -0.06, 19.6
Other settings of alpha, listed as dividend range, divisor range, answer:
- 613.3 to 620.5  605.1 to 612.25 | 0.97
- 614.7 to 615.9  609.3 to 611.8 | 0.95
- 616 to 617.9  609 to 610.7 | 0.91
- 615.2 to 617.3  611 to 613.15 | 0.92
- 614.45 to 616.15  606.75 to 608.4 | 0.93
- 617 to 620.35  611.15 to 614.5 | 0.97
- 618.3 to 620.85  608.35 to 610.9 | 0.99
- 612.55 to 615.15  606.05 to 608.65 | 1.01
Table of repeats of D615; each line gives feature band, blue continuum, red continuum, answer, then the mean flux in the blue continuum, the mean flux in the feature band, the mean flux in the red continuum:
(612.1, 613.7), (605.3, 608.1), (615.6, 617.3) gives -0.08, 19.4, 20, 18.1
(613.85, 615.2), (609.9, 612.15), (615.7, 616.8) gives -0.03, 19.1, 19.2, 18.4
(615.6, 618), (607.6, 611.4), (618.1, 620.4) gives 0.08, 19.2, 18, 19.4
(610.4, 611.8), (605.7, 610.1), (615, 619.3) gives 0.01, 19.5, 18.9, 18.3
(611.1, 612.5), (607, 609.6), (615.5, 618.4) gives 0.00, 19.6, 19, 18.2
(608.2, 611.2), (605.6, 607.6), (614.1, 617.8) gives -0.02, 19.4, 19.3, 18.1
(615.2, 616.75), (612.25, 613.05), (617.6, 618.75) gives 0.10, 19.9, 17.8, 19.4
